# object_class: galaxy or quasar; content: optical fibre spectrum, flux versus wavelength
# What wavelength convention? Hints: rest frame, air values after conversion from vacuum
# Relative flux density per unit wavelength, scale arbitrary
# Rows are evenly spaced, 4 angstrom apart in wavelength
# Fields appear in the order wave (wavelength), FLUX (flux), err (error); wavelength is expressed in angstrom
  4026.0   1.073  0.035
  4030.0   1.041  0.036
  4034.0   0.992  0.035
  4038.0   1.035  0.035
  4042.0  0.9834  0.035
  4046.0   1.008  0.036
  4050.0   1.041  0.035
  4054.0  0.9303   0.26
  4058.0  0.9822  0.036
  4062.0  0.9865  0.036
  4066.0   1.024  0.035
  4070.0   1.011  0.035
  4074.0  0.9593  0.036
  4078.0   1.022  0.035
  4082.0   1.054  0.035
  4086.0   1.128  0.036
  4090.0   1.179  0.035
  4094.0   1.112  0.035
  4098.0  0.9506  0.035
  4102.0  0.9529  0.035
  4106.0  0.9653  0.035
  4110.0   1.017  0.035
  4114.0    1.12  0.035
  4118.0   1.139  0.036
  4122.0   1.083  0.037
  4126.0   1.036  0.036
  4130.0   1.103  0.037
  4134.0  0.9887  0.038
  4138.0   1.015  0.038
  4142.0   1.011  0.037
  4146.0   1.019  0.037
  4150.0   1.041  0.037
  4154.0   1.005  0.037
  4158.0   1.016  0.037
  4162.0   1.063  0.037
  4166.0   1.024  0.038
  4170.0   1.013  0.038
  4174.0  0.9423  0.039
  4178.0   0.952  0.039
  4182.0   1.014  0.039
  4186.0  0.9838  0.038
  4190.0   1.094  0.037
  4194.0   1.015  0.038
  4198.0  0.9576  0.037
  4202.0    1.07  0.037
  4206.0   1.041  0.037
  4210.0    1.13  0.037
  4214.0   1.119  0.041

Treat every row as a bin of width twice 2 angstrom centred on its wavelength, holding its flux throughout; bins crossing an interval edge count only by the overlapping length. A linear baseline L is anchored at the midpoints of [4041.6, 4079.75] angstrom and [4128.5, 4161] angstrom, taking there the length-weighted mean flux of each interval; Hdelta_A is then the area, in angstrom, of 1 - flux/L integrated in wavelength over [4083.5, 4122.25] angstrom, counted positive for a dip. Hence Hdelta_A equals -2.1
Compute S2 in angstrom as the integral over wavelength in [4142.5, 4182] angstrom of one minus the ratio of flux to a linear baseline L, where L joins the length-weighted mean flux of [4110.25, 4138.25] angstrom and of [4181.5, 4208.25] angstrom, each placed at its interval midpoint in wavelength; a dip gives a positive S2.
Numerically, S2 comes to 1.4 angstrom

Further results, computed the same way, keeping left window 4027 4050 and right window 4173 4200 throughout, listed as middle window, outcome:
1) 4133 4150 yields -0.2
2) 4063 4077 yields 0.2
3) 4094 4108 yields 0.4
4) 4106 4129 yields -1.5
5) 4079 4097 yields -1.7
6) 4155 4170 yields -0.5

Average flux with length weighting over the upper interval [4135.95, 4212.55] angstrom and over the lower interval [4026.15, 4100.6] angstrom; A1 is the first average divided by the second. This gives 1.0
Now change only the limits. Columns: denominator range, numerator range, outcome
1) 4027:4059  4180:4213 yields 1.04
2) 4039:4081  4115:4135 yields 1.08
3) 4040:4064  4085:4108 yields 1.06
